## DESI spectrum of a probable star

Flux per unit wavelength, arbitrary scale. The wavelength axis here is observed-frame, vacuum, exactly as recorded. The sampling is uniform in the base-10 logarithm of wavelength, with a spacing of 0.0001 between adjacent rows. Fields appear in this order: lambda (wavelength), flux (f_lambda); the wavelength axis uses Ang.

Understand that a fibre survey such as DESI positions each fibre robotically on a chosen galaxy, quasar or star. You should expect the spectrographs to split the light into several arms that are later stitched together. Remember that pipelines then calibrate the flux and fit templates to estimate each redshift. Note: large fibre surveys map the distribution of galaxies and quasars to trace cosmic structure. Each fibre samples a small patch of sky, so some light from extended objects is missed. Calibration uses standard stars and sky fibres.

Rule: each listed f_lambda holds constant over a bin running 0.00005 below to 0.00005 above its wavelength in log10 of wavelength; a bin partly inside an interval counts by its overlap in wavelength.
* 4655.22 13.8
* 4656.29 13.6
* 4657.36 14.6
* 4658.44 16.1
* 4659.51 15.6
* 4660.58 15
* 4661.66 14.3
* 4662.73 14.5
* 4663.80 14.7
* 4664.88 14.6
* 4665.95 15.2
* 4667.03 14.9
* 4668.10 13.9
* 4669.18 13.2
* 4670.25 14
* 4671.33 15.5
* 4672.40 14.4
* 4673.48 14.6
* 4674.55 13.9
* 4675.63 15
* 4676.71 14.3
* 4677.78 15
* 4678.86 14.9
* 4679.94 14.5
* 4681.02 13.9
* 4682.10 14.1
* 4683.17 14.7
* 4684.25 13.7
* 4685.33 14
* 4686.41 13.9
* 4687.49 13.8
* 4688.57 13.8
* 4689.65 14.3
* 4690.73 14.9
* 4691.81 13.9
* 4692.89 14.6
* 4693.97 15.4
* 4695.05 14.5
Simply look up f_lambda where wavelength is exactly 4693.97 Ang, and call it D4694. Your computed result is 15.4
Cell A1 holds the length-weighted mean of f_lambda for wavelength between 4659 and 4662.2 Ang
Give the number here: 15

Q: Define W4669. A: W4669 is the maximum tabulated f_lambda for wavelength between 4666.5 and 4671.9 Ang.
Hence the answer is 15.5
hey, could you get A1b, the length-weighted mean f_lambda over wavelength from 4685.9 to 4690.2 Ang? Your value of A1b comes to 13.9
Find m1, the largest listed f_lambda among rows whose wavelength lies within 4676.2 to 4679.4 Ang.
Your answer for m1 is 15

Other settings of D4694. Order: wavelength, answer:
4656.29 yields 13.6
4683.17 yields 14.7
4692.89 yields 14.6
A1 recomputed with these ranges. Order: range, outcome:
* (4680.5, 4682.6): 14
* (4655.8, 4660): 15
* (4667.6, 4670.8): 13.7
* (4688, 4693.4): 14.3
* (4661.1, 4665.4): 14.5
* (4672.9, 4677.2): 14.4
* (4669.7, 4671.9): 14.8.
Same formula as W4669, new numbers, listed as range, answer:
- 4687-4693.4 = 14.9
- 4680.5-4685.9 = 14.7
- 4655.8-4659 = 16.1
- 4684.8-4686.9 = 14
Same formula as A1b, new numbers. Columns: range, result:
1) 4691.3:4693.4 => 14.3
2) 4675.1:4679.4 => 14.8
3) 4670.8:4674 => 14.8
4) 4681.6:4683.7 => 14.5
